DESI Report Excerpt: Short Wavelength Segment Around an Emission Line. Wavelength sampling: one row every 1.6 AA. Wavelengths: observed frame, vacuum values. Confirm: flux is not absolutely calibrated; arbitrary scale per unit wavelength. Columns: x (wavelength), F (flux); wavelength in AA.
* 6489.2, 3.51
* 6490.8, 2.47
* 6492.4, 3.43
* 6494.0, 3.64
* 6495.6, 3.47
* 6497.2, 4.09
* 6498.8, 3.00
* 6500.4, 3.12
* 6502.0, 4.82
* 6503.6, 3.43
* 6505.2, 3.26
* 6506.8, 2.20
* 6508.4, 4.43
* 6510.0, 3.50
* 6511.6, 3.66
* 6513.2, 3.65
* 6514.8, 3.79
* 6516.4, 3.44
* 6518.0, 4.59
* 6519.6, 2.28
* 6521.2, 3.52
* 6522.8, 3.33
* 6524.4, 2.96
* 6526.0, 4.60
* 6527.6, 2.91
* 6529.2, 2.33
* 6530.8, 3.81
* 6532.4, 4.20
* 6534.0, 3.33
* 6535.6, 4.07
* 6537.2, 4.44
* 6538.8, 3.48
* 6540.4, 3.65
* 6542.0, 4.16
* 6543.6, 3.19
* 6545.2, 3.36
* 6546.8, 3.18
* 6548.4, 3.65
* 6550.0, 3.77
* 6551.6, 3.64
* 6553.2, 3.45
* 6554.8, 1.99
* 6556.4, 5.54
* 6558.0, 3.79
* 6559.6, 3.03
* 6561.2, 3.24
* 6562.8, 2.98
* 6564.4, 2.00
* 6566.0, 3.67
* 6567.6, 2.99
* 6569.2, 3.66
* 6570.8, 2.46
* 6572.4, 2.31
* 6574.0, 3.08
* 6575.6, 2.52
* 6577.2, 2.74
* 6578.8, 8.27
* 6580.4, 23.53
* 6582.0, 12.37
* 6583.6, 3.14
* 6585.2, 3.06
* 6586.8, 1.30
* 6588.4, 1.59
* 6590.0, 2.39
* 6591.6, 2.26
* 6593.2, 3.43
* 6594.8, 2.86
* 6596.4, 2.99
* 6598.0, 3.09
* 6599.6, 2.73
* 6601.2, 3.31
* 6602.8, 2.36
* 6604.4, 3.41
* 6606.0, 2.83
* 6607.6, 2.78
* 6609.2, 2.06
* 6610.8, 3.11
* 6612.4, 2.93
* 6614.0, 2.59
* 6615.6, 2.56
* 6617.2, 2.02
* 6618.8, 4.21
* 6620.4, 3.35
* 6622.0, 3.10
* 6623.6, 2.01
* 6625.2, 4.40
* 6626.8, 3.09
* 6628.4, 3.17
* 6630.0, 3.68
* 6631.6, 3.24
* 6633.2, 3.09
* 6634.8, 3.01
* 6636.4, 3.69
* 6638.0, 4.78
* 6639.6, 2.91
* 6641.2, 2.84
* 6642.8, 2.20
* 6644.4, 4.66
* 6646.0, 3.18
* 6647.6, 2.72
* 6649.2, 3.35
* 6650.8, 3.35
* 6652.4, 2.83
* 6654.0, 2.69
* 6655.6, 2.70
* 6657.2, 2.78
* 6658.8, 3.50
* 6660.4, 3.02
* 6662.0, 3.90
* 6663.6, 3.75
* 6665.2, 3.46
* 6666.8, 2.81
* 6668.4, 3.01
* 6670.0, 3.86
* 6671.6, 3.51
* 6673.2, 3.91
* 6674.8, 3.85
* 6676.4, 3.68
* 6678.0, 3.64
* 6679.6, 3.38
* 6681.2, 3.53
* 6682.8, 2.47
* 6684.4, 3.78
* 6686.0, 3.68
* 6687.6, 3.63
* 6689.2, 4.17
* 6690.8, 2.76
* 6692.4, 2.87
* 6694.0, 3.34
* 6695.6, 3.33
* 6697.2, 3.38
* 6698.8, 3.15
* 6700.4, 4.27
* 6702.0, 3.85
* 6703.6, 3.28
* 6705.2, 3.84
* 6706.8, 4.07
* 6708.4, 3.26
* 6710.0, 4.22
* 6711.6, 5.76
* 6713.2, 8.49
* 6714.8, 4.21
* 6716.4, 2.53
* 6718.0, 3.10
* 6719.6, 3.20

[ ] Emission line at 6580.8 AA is H-beta 4861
